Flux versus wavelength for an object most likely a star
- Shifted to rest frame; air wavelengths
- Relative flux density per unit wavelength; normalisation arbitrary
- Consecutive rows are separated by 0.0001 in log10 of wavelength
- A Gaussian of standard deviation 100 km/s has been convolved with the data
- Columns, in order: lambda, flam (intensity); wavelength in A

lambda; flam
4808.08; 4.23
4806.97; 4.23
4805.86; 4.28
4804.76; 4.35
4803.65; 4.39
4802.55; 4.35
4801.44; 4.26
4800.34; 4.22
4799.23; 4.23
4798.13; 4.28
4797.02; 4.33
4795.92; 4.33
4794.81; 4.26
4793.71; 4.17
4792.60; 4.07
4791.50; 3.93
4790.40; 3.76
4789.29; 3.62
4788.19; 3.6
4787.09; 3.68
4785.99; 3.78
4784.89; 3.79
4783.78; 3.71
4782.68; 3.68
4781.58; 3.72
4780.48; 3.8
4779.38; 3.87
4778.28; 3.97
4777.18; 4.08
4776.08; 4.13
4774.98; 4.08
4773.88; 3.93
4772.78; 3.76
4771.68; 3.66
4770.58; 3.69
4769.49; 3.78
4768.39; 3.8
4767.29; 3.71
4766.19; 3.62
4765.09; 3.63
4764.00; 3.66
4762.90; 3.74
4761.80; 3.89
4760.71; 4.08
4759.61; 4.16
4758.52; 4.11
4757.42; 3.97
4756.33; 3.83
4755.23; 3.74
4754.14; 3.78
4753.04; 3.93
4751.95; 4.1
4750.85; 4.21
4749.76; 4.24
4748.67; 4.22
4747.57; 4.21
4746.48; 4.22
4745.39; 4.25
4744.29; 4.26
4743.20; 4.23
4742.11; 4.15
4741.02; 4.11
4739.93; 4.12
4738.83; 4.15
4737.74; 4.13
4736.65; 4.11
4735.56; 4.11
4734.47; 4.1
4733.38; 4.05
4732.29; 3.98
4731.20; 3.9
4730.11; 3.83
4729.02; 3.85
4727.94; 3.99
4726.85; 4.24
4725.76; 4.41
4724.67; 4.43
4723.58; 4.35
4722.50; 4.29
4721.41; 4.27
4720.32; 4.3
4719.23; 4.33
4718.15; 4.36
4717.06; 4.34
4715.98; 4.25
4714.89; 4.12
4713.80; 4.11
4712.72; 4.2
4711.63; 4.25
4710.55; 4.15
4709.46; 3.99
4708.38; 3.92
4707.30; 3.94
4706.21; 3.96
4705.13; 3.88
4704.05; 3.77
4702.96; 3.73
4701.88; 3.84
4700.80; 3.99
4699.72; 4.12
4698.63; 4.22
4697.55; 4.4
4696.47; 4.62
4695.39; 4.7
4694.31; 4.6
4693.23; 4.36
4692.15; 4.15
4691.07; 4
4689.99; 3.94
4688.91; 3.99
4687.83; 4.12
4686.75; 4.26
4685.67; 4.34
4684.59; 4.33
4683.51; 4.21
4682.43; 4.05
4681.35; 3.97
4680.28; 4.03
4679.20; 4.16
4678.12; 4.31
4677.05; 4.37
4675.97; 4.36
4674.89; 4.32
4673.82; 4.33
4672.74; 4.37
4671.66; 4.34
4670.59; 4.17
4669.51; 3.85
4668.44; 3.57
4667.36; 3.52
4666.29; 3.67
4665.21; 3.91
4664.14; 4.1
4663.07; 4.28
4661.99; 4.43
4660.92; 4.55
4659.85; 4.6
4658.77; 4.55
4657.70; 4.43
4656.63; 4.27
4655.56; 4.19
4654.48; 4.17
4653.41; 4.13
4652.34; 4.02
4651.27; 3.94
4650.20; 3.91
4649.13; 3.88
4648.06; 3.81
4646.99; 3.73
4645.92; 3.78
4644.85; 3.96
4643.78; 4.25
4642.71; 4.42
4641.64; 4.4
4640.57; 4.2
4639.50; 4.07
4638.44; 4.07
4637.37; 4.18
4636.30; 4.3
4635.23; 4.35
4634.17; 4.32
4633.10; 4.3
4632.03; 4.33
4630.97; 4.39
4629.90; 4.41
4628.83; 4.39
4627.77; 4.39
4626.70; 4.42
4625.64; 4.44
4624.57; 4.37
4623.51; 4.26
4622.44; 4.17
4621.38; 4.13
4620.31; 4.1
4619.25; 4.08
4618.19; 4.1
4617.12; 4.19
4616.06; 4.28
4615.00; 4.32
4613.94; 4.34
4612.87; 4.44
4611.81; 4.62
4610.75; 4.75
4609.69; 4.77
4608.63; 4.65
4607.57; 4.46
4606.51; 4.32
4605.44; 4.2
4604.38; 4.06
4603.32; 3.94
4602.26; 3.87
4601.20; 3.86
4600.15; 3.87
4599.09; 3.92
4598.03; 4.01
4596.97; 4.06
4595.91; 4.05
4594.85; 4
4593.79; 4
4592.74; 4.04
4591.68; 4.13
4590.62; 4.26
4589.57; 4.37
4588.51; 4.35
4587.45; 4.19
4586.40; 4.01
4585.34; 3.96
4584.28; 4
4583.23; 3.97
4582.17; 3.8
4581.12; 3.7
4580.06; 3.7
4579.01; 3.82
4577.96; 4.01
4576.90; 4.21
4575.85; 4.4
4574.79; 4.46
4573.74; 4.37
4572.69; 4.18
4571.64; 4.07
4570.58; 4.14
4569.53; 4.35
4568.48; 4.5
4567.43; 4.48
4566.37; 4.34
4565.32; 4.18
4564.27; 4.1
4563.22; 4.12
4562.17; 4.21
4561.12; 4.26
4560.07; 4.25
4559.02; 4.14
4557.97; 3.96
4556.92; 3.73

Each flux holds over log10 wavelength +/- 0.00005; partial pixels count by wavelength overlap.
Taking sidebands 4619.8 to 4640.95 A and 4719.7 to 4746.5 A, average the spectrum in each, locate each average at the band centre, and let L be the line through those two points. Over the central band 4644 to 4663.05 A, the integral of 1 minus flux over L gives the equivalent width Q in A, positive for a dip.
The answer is 0.5 A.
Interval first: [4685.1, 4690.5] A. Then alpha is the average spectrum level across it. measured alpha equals 4.13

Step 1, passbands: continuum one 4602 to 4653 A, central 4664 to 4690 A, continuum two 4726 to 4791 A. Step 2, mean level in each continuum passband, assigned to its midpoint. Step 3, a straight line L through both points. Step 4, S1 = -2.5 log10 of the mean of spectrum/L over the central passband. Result 0.004 mag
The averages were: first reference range 4.23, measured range 4.11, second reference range 3.94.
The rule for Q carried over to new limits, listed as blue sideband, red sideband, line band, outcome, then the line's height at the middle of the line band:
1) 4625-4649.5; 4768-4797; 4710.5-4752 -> -1.9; 4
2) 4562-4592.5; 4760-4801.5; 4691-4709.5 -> -0.6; 4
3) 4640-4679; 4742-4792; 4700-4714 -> 0.2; 4.04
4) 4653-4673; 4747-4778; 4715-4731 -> -0.8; 4.02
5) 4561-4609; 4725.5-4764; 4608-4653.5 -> -1.5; 4.11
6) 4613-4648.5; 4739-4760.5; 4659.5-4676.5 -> 0.2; 4.18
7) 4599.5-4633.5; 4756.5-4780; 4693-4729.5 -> -1.4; 4.03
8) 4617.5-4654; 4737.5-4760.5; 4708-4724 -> -0.4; 4.12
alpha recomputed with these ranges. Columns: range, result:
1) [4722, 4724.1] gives 4.34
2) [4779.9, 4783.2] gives 3.74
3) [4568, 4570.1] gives 4.43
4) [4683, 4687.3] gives 4.28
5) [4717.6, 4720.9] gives 4.32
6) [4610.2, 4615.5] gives 4.5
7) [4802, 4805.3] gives 4.37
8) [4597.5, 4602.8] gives 3.91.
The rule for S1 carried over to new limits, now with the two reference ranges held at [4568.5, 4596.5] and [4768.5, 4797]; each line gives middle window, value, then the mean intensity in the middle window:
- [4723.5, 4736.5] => -0.042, 4.09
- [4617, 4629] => -0.050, 4.25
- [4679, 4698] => -0.066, 4.24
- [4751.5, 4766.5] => 0.008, 3.88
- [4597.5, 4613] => -0.044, 4.25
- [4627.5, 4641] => -0.062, 4.28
